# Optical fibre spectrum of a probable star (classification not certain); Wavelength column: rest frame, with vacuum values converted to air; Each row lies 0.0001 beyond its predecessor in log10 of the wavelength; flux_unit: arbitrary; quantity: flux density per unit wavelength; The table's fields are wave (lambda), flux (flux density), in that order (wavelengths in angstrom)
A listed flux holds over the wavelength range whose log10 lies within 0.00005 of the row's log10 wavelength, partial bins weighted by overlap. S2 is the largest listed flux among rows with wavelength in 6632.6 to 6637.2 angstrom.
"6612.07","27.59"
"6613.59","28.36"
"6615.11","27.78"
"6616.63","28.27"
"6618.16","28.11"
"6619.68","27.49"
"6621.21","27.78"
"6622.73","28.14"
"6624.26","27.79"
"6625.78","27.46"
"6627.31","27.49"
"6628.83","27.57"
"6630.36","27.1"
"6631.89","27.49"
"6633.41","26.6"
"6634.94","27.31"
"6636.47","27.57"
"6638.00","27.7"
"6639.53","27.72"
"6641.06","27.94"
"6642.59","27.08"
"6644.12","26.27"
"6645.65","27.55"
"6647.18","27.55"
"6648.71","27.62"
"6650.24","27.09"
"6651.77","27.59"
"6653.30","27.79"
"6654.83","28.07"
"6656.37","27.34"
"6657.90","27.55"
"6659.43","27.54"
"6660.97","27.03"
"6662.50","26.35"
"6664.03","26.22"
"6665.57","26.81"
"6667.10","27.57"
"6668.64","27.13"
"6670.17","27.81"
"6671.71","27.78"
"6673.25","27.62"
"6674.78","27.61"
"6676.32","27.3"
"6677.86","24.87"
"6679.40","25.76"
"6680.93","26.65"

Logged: 27.57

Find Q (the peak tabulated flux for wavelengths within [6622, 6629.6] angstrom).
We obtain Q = 28.14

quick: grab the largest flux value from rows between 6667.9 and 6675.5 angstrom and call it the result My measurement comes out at 27.81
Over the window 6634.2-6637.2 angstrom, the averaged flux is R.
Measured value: 27.4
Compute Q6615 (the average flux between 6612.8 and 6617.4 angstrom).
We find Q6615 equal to 28.1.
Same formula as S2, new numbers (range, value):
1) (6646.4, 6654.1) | 27.79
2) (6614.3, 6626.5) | 28.27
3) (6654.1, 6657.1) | 28.07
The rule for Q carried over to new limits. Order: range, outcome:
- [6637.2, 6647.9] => 27.94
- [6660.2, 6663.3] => 27.03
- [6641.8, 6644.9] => 27.08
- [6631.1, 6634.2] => 27.49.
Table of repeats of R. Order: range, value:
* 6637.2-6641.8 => 27.8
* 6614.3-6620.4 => 27.9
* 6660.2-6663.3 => 26.7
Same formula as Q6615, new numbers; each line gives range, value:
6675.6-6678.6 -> 26.1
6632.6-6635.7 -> 27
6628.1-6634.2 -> 27.2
